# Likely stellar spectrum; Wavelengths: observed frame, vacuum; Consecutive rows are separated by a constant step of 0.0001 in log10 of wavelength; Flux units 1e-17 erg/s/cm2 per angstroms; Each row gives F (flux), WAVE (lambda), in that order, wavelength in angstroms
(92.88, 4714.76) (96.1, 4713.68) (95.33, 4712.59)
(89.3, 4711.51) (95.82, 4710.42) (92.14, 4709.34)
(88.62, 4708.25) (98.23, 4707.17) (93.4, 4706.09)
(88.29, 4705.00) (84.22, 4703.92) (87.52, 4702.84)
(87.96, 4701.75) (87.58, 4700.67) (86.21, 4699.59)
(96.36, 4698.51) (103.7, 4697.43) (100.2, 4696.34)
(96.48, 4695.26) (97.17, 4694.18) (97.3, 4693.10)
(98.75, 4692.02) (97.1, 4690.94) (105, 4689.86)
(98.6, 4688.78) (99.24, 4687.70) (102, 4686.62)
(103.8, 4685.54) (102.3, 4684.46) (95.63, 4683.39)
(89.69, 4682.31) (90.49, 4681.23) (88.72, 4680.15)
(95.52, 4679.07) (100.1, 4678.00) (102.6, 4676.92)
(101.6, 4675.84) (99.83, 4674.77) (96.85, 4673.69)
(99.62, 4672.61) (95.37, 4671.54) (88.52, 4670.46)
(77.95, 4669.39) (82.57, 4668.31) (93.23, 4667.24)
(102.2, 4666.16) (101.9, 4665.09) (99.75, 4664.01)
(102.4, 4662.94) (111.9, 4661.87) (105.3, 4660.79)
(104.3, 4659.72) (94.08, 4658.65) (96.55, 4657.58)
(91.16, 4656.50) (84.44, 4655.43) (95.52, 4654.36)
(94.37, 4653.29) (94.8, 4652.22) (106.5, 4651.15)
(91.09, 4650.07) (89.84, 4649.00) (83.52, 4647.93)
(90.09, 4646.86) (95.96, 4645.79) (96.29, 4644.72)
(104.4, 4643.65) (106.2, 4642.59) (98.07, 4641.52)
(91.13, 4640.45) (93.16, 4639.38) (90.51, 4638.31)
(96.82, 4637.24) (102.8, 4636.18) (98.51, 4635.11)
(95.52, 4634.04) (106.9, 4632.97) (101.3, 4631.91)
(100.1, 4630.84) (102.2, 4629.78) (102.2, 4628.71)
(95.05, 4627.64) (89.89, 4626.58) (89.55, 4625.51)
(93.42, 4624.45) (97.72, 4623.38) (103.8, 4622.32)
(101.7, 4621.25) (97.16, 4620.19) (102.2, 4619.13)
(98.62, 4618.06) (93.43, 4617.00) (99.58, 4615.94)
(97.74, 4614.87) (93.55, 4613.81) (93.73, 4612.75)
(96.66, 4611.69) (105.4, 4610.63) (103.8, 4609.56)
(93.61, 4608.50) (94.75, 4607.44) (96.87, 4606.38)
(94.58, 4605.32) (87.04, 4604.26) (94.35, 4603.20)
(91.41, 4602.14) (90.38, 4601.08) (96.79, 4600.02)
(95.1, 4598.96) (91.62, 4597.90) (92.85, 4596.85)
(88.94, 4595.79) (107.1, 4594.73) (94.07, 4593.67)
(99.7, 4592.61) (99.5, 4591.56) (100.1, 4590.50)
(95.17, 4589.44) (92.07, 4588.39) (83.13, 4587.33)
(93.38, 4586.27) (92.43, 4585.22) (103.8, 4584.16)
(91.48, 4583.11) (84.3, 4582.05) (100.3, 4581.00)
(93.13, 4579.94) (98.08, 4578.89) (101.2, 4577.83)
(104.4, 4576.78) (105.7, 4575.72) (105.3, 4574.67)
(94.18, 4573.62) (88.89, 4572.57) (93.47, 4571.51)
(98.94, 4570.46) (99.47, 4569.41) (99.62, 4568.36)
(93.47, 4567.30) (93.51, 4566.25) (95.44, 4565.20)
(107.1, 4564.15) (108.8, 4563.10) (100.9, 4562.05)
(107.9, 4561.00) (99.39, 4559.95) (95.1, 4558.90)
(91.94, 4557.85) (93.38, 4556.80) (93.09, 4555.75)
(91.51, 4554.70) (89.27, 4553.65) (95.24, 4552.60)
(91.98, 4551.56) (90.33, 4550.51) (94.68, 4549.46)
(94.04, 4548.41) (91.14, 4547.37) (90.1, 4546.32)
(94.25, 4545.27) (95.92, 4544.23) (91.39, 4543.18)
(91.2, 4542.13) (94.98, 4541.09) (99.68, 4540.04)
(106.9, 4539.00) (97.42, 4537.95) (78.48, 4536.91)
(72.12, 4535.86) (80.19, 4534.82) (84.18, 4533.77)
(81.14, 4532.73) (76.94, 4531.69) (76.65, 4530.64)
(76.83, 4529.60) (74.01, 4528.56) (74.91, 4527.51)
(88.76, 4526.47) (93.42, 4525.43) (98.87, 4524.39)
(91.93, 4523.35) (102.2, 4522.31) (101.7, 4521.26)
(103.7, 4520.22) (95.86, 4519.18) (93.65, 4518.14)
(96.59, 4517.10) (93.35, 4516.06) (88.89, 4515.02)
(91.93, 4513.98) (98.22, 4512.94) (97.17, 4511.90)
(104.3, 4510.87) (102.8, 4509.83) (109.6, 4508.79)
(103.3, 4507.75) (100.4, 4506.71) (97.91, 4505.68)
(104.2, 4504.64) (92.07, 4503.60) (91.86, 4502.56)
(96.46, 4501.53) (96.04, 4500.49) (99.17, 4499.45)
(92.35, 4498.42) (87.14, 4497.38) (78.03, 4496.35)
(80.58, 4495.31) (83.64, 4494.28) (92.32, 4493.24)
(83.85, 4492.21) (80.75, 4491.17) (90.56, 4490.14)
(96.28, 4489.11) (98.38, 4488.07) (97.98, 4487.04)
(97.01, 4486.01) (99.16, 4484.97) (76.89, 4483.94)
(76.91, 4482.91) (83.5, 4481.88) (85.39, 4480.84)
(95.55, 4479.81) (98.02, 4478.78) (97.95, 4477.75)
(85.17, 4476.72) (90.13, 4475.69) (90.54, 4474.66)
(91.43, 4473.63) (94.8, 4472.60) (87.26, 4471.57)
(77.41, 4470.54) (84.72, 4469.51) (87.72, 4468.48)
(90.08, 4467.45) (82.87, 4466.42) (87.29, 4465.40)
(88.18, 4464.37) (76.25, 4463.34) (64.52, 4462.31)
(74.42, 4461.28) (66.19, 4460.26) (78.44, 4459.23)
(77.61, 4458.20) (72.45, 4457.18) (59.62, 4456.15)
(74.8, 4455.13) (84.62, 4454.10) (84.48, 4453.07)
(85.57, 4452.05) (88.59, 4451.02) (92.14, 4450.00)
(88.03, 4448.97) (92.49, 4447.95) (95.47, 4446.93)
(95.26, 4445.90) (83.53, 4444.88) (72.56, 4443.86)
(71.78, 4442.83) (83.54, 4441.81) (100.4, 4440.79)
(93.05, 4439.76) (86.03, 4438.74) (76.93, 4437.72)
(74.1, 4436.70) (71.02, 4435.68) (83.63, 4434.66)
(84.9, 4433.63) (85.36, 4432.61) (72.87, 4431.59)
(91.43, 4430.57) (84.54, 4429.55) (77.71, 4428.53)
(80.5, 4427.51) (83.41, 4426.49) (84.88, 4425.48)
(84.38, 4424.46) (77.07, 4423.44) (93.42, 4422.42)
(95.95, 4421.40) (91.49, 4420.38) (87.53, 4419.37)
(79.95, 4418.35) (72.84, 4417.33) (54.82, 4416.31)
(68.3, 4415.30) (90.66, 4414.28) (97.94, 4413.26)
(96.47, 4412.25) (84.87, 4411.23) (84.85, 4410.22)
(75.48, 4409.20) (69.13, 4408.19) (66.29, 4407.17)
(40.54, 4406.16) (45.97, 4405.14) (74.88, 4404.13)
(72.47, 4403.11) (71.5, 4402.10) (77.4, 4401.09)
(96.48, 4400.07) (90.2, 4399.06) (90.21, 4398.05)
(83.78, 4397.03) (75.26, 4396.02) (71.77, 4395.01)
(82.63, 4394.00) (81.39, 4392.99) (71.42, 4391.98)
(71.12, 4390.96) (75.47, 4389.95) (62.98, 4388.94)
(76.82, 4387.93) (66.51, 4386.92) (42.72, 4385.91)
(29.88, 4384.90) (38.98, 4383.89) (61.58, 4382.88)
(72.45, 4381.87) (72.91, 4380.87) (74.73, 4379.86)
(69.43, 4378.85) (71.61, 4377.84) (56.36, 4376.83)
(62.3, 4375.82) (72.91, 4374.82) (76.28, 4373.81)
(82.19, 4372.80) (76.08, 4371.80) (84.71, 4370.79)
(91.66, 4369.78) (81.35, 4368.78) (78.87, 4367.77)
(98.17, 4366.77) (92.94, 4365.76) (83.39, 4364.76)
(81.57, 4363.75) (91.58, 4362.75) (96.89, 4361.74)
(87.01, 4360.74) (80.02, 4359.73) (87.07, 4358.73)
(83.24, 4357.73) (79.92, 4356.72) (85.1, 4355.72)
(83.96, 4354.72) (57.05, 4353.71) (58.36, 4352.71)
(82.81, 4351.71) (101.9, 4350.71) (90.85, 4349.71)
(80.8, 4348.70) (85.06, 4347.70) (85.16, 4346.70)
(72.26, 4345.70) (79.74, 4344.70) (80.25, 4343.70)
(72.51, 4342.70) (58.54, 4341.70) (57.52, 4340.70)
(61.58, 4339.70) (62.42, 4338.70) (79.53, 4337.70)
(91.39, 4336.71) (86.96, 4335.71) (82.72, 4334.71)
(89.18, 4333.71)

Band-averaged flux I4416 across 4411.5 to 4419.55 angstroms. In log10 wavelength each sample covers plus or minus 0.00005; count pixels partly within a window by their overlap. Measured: 80.8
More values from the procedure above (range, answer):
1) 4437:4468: 82.2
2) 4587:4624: 96.2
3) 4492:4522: 95.2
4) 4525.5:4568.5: 91.3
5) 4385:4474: 79.7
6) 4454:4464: 72.6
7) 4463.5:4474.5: 86.9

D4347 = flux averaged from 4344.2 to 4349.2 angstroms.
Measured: 80.7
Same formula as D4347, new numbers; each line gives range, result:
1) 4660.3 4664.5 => 105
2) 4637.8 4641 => 91.5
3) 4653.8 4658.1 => 91.9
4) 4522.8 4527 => 93.5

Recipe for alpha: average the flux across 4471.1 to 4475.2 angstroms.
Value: 91.1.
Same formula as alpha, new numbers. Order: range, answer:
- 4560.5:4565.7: 104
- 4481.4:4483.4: 80.3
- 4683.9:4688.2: 102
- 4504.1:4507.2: 101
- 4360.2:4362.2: 91.6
